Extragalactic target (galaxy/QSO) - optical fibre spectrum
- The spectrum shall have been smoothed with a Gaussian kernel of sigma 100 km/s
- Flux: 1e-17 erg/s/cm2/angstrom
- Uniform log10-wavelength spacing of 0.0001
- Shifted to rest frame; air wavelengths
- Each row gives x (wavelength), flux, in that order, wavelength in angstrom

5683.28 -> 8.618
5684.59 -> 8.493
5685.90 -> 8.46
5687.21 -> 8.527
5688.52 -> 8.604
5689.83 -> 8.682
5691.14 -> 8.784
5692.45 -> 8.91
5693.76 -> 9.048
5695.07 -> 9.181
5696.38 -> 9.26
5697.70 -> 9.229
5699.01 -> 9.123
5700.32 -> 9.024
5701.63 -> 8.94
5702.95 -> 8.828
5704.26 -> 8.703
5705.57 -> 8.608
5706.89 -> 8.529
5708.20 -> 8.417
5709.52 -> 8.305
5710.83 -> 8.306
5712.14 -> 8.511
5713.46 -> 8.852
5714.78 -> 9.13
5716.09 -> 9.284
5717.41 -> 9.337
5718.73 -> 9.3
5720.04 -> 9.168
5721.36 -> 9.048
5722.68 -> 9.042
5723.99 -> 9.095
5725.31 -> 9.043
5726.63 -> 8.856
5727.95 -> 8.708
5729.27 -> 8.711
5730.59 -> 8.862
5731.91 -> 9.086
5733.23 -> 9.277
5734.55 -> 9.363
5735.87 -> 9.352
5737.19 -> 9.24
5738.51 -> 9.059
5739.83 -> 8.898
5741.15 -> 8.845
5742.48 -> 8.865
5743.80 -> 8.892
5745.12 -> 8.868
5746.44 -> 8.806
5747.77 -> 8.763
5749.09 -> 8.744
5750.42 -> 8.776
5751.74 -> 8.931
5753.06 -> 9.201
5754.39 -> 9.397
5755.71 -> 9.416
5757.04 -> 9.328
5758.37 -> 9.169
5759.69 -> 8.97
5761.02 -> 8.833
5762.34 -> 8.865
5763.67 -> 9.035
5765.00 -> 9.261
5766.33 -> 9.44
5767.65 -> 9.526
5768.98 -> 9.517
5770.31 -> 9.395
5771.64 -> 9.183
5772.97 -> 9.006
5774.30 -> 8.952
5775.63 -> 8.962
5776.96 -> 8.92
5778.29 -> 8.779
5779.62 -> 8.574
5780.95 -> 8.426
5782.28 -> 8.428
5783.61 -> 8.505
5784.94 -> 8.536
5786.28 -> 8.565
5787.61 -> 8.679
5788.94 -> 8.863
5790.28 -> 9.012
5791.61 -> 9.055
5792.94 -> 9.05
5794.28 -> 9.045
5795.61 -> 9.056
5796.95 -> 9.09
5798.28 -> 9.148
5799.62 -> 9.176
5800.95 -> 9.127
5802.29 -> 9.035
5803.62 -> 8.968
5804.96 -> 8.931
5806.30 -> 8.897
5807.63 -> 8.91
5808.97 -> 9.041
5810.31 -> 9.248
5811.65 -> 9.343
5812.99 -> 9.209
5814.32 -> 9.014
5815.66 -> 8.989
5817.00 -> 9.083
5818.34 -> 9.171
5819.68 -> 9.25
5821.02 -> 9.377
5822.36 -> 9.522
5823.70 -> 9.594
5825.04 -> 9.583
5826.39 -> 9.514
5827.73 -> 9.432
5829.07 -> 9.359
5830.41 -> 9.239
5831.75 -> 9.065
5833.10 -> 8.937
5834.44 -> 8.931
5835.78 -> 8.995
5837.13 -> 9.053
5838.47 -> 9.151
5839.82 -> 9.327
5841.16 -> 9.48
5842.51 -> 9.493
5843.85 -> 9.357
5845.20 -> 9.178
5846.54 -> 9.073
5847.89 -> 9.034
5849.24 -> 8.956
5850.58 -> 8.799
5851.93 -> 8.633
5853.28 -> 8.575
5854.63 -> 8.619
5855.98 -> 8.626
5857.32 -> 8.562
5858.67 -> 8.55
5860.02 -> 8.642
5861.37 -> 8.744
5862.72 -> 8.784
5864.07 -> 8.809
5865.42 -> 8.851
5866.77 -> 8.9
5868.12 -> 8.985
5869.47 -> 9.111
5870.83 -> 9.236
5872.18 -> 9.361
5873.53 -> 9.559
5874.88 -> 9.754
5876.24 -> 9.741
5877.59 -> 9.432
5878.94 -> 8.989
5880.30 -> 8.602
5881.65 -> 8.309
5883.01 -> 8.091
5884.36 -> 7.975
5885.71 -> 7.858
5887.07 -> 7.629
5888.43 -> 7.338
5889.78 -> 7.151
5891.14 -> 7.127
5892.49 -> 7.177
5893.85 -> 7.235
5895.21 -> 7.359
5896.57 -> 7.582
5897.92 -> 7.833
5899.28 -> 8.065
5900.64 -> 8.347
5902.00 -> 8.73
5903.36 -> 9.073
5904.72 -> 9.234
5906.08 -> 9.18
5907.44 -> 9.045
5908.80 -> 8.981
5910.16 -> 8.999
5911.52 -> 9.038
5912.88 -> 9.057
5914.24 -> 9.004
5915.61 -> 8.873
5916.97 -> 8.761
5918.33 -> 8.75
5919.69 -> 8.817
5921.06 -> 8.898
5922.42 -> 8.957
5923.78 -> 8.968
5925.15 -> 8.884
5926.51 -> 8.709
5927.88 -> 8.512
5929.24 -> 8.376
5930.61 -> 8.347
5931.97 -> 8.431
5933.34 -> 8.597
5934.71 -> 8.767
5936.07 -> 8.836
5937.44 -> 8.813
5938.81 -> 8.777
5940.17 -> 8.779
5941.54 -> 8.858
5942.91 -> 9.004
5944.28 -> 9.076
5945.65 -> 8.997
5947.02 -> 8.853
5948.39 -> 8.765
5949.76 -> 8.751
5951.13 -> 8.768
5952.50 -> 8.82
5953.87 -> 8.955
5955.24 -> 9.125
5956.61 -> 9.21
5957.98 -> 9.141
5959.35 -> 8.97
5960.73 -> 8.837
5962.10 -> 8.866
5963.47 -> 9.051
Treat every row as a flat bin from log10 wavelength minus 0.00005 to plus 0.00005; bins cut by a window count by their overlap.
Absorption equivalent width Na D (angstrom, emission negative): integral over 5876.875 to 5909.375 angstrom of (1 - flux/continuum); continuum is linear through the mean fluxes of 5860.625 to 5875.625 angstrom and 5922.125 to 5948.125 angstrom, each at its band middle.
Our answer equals 2.9 angstrom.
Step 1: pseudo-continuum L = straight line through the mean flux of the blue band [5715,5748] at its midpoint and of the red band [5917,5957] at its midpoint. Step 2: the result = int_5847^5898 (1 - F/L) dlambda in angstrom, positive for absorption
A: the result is 2.19 angstrom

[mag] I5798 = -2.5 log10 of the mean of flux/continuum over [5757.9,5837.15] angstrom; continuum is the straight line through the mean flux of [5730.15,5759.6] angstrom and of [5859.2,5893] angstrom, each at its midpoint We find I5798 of -0.02 mag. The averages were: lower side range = 9.05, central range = 9.06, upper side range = 8.57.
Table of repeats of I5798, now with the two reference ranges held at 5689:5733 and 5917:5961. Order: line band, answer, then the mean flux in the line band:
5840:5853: -0.030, 9.1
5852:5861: 0.031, 8.6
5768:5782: -0.010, 8.97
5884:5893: 0.185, 7.46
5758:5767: -0.024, 9.09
